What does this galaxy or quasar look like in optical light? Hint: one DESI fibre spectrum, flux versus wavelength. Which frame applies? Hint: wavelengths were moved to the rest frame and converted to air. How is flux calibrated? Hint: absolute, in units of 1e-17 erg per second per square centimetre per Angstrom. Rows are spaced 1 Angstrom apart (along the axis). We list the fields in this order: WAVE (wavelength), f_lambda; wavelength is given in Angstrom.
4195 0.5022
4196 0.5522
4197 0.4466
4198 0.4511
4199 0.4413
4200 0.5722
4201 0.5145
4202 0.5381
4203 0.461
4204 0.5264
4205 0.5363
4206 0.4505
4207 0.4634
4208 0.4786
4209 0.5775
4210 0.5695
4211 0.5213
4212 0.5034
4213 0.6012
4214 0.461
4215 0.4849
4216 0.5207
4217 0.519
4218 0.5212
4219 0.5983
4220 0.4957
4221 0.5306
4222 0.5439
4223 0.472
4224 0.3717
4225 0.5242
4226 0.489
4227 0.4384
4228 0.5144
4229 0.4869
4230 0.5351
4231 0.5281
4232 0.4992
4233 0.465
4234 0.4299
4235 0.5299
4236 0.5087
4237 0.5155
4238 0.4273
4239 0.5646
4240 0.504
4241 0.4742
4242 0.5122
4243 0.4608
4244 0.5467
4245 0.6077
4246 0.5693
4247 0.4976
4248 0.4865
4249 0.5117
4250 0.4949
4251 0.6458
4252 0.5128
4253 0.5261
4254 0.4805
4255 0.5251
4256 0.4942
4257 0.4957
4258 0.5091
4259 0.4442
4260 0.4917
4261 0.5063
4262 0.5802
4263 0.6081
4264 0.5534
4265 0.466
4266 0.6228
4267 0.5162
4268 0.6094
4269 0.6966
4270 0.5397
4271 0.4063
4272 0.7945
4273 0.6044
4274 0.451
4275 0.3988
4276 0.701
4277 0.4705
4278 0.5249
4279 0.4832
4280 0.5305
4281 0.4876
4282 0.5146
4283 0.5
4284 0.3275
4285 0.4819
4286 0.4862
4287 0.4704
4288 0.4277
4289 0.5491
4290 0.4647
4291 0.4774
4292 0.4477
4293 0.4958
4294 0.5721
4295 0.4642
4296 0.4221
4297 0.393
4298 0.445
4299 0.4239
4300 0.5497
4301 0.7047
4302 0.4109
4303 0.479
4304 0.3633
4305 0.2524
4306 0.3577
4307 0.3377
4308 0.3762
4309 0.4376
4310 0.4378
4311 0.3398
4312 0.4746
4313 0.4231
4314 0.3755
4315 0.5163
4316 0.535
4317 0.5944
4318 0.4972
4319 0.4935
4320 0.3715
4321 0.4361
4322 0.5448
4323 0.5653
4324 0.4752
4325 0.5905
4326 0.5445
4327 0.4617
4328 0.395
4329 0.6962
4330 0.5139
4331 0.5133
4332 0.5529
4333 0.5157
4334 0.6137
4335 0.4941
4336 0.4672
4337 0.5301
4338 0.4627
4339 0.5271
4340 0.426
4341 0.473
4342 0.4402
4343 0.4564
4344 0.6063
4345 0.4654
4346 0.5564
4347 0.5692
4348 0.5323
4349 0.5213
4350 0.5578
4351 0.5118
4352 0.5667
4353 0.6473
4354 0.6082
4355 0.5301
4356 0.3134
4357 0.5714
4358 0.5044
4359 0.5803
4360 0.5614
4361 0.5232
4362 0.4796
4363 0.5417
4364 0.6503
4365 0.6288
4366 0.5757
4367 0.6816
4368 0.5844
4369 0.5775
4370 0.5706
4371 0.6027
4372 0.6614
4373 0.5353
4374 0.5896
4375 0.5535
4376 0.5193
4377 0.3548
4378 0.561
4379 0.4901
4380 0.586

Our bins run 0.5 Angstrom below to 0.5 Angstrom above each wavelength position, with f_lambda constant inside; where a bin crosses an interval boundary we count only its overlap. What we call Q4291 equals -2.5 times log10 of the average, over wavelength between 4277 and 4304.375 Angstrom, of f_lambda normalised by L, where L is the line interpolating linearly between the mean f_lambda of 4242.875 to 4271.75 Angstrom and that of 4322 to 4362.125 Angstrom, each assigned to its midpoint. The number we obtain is 0.11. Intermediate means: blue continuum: 0.534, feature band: 0.478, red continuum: 0.524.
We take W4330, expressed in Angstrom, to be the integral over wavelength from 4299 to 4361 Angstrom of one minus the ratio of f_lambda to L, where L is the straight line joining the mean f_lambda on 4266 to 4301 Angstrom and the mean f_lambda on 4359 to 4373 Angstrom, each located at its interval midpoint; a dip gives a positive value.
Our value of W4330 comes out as 6.4 Angstrom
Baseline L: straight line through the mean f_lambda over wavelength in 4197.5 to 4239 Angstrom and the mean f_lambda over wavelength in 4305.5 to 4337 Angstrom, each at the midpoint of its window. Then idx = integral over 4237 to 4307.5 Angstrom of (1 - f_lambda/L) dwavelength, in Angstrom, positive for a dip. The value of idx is -1.33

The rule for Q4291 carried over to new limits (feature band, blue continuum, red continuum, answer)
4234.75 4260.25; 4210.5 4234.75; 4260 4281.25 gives 0.03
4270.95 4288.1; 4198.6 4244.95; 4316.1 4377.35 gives 0.02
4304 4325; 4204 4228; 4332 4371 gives 0.19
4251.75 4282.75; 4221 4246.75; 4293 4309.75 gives -0.14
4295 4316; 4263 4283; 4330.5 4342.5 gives 0.21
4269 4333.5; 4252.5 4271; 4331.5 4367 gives 0.10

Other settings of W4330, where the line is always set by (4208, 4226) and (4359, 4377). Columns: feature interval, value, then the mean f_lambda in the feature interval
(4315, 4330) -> 1.1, 0.514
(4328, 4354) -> 1.6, 0.528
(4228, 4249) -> 0.7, 0.508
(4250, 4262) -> 0.4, 0.514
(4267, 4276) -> -0.5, 0.568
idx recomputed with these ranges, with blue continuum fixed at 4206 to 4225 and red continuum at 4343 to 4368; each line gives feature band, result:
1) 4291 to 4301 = 1.02 Angstrom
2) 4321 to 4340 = 0.84 Angstrom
